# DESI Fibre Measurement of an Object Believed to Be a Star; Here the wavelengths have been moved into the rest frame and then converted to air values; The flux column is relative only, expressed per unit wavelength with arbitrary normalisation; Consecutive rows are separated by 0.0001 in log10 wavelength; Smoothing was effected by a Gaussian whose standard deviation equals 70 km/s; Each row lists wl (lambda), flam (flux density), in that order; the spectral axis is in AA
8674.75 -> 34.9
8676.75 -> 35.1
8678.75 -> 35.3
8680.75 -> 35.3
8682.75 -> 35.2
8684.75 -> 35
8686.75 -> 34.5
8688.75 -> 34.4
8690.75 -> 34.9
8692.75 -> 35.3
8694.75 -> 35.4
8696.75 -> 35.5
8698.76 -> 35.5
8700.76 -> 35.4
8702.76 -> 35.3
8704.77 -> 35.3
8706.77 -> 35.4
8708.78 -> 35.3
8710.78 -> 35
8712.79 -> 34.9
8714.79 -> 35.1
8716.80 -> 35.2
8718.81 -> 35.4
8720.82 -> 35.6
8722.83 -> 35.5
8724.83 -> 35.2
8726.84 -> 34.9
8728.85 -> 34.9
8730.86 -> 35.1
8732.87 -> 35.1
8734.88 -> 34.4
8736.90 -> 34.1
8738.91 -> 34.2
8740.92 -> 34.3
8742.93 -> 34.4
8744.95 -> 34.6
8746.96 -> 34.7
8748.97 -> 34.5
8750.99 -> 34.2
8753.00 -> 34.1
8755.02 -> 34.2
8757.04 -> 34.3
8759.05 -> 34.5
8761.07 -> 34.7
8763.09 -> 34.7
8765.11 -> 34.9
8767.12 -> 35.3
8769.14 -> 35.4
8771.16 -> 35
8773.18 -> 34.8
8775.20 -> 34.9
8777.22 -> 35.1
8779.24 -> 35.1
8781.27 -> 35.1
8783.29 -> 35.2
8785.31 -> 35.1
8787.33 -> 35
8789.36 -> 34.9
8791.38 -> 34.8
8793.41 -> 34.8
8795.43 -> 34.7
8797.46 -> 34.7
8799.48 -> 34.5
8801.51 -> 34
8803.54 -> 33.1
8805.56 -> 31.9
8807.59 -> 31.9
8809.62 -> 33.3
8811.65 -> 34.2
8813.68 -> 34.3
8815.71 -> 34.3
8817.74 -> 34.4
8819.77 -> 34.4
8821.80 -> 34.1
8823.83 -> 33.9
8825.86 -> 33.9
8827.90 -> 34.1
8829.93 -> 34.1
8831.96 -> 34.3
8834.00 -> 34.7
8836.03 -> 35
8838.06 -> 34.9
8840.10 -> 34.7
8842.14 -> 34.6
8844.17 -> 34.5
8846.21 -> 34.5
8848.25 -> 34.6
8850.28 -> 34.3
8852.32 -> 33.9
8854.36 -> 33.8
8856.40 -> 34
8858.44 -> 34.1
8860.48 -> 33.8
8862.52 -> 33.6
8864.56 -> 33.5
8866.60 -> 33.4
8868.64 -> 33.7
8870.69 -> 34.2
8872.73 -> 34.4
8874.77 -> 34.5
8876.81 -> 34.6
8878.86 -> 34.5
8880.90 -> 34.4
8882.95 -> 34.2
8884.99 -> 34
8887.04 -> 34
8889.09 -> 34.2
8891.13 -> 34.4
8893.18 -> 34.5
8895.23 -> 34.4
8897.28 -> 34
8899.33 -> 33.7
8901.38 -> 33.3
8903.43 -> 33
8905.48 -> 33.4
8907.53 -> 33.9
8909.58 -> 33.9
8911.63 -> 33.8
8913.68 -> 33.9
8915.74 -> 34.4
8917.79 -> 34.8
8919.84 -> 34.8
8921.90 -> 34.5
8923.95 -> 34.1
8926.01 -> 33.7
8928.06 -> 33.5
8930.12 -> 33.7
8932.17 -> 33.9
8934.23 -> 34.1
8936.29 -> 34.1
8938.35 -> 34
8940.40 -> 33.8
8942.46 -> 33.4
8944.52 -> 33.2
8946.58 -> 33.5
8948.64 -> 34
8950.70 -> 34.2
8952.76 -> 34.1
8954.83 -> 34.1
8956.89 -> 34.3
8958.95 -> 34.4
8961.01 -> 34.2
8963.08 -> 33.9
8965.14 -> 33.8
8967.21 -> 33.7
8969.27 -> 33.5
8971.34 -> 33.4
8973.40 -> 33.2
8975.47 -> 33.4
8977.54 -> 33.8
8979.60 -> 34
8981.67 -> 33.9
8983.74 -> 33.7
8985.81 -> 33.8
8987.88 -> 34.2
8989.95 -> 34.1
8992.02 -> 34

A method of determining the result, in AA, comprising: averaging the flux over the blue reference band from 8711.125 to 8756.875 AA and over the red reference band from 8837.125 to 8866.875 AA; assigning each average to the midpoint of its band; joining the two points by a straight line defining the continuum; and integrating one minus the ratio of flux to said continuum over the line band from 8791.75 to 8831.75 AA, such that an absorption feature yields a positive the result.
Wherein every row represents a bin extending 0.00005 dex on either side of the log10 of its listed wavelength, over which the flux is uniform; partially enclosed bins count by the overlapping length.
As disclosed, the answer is 0.5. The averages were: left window 34.7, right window 34.2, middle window 33.9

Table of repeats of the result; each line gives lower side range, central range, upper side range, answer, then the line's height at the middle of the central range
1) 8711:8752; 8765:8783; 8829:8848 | -0.2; 34.7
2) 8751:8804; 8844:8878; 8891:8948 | 0.2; 34.2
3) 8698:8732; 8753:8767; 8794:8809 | -0.1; 34.4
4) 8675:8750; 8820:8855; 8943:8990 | 0.1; 34.4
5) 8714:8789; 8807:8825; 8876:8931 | 0.3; 34.5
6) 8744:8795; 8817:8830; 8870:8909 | 0.1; 34.5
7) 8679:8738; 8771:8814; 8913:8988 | 0.4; 34.7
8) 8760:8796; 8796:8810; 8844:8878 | 0.5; 34.7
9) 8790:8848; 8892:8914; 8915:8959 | 0.2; 34.1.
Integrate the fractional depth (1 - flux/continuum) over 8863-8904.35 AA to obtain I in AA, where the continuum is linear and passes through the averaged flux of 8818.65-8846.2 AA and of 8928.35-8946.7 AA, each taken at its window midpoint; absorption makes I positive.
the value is 0.1 AA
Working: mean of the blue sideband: 34.4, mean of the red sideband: 33.7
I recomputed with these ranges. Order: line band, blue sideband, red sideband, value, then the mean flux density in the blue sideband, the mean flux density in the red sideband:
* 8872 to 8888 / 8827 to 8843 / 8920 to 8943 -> -0.03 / 34.6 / 33.9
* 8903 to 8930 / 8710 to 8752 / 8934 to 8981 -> 0.01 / 34.8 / 33.8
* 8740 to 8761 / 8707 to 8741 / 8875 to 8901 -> 0.28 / 35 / 34.2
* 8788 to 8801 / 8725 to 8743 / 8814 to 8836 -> -0.12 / 34.6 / 34.3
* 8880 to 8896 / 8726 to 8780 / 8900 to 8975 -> -0.08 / 34.7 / 33.9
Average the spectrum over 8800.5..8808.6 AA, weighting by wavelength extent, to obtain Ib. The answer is 32.7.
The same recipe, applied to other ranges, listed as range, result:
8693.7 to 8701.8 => 35.5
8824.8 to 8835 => 34.2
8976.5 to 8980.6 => 33.9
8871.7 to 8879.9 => 34.5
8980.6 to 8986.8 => 33.8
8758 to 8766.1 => 34.7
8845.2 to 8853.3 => 34.3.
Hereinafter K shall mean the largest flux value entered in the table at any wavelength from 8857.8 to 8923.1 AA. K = 34.8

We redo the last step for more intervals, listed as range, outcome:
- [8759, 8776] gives 35.4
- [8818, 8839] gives 35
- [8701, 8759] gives 35.6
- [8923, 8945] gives 34.1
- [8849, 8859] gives 34.3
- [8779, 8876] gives 35.2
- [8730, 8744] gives 35.1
